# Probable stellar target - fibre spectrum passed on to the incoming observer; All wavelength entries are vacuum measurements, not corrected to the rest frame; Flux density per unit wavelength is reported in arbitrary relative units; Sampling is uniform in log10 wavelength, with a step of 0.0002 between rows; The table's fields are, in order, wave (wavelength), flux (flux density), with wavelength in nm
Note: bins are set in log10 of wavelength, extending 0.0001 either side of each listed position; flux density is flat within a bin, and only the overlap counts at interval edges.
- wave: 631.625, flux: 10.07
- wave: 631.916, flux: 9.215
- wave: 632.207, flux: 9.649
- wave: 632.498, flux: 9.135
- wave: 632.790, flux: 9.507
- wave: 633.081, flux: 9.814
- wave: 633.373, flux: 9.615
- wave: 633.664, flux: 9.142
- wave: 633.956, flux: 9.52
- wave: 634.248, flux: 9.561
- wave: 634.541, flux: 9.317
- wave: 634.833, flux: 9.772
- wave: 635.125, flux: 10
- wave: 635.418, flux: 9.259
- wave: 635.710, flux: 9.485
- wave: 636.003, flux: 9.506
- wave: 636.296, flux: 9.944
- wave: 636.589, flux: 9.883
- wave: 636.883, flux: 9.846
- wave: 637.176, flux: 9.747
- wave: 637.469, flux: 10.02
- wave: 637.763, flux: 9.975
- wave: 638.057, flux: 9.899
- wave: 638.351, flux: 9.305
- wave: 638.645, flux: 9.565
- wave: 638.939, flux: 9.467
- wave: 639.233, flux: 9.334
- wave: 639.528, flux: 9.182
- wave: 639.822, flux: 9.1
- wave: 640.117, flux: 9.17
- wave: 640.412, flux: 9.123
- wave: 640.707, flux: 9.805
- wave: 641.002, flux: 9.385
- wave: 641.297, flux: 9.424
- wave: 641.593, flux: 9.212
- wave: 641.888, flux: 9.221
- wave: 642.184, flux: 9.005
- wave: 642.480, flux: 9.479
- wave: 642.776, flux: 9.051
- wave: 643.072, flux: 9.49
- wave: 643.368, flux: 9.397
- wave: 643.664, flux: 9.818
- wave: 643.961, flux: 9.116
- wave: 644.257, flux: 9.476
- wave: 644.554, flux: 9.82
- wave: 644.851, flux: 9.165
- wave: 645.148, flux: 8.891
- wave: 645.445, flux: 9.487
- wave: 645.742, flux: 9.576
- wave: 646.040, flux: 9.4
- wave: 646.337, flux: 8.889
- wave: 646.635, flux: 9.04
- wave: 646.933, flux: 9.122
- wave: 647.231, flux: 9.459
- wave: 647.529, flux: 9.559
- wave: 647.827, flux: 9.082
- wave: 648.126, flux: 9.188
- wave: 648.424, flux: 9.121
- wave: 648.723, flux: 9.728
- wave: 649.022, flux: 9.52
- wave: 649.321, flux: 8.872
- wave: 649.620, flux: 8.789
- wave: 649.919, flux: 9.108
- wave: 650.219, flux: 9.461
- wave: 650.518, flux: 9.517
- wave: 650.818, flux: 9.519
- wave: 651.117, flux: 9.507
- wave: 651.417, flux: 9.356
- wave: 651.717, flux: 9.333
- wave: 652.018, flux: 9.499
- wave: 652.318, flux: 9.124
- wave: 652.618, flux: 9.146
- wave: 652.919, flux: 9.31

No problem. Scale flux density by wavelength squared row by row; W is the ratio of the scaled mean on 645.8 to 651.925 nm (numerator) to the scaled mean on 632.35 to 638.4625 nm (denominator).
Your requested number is 1.00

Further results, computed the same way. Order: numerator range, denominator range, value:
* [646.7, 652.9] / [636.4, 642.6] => 1.01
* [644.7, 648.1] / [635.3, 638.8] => 0.98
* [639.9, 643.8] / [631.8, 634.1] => 1.02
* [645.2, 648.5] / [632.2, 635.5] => 1.01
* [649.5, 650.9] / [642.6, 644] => 1.01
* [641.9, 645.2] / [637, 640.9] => 1.00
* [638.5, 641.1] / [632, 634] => 1.01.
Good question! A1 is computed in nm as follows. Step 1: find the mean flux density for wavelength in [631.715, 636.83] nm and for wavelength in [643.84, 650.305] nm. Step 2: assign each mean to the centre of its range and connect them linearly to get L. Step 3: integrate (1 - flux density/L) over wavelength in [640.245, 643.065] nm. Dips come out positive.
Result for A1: 0.024 nm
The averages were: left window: 9.56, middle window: 9.31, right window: 9.27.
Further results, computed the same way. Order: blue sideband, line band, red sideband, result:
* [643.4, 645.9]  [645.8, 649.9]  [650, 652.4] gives 0.09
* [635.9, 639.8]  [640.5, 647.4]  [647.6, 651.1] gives 0.09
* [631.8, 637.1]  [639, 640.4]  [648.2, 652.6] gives 0.04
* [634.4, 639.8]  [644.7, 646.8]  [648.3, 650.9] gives 0.04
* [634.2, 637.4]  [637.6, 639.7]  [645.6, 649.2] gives 0.01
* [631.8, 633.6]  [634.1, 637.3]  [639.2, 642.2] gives -0.09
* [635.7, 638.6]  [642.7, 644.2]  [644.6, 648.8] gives 0.01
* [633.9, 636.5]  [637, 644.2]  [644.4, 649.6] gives 0.02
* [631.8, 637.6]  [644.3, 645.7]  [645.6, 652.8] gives 0.00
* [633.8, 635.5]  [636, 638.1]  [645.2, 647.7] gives -0.08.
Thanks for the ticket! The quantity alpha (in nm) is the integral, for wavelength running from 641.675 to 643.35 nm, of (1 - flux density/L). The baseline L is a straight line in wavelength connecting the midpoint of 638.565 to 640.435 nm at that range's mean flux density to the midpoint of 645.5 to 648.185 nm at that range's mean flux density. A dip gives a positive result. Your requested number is 0.00 nm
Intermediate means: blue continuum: 9.28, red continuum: 9.27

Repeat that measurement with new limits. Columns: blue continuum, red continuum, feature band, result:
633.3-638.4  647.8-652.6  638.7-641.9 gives 0.08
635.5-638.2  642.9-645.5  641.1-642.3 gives 0.04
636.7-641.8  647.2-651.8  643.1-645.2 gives 0.00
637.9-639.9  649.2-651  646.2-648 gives 0.02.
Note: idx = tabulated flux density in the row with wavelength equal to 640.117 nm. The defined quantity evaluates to 9.17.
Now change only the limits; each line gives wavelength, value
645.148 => 8.891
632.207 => 9.649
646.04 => 9.4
